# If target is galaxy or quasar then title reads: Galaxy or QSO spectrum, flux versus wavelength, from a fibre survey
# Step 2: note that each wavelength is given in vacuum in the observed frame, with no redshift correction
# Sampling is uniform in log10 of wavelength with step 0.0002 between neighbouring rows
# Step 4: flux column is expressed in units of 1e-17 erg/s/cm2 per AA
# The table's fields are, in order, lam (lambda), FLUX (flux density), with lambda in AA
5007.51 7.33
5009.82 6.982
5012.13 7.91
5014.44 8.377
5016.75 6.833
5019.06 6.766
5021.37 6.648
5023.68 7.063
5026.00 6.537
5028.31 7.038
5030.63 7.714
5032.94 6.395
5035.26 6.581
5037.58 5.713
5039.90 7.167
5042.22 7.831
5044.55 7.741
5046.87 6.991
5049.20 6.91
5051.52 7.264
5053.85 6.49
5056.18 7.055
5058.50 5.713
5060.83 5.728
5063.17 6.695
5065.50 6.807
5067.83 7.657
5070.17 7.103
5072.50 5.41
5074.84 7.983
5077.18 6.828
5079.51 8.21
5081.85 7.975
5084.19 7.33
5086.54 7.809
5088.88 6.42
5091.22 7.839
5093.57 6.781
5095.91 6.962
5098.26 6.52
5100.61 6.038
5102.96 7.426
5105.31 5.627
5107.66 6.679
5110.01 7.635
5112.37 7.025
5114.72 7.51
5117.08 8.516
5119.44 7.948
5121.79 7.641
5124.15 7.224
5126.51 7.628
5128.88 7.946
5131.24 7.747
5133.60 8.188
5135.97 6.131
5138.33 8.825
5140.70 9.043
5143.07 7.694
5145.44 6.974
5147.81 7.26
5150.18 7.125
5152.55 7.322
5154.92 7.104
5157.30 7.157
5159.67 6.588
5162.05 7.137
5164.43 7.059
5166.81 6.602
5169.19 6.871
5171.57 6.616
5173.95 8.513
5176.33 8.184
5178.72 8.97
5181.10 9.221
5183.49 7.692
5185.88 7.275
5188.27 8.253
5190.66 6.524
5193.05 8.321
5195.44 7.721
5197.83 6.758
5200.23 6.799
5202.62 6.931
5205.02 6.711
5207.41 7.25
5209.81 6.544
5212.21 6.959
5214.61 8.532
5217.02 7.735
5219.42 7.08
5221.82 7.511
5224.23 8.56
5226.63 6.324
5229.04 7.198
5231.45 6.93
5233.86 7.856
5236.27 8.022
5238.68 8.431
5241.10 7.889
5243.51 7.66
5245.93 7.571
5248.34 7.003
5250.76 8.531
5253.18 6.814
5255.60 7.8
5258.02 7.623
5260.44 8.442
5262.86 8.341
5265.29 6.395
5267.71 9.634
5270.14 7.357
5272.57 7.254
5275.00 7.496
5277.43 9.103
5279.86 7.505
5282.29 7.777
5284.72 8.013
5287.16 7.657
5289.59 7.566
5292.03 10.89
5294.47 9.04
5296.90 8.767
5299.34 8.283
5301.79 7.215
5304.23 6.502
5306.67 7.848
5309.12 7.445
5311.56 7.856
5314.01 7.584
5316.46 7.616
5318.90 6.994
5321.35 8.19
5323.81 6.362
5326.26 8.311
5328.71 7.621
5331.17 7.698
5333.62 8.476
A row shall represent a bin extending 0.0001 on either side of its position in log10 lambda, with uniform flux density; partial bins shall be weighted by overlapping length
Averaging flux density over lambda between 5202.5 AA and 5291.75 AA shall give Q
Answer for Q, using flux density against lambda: 7.67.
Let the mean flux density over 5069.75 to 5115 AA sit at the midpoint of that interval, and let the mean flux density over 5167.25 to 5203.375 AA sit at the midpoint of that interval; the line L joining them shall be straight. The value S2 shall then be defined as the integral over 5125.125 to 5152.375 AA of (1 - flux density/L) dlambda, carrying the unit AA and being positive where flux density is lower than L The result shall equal -1.2 AA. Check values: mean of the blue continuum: 7.05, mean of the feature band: 7.67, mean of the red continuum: 7.63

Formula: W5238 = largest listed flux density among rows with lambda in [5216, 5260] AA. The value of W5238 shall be 8.56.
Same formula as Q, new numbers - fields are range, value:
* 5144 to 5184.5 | 7.44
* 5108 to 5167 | 7.48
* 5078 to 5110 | 7.07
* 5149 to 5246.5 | 7.45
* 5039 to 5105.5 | 6.99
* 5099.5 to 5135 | 7.38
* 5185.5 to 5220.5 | 7.29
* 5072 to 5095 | 7.31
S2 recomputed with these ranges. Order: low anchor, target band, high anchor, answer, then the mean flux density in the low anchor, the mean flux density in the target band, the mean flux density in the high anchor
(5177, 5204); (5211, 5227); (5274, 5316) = 0.4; 7.68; 7.59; 8.03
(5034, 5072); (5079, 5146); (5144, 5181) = -2.9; 6.81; 7.42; 7.36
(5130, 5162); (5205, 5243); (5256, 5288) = 1.1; 7.46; 7.5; 7.89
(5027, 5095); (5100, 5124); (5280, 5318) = -0.1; 7.01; 7.23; 7.98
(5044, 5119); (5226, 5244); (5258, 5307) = 0.5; 7.02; 7.57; 8.05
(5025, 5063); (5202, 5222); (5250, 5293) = 1.1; 6.8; 7.25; 7.99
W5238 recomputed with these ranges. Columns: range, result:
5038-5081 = 8.21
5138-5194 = 9.221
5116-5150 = 9.043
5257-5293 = 10.89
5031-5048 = 7.831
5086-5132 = 8.516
